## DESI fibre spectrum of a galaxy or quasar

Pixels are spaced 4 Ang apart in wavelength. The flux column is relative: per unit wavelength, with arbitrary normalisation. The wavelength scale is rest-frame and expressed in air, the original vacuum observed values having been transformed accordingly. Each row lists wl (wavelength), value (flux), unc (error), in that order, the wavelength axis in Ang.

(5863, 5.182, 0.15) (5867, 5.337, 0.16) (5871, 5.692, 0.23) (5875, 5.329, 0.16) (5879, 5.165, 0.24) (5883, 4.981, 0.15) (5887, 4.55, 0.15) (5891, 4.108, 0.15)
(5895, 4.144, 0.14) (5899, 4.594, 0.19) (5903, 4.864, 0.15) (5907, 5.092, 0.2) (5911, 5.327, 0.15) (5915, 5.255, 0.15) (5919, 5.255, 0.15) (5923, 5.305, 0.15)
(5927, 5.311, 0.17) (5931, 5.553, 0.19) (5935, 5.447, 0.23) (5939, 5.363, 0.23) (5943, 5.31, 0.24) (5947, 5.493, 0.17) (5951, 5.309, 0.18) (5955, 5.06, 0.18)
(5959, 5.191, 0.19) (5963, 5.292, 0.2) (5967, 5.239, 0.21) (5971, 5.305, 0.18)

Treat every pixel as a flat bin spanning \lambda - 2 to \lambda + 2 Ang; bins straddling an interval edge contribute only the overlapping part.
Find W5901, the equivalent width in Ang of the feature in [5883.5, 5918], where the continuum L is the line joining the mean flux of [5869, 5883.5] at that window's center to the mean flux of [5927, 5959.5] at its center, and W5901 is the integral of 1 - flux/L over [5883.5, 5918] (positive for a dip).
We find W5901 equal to 3.7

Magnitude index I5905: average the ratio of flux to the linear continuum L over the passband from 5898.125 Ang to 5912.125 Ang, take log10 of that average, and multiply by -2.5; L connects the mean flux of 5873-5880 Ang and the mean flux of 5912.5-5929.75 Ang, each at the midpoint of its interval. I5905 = 0.065 mag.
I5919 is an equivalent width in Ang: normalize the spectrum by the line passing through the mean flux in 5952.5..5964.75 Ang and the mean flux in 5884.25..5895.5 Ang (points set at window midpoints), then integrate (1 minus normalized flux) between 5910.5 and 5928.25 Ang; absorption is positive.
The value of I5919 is -2.2 Ang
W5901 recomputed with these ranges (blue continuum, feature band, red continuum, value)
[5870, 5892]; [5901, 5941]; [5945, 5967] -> -1.13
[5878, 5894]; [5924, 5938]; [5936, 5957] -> -0.77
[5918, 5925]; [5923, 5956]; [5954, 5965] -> -0.76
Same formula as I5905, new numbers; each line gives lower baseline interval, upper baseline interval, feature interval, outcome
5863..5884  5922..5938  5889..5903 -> 0.22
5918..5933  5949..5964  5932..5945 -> -0.02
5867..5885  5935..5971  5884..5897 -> 0.22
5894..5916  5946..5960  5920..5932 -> -0.07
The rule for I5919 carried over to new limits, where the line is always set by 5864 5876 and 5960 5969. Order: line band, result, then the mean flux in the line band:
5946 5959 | 0.1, 5.26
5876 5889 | 1.2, 4.93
